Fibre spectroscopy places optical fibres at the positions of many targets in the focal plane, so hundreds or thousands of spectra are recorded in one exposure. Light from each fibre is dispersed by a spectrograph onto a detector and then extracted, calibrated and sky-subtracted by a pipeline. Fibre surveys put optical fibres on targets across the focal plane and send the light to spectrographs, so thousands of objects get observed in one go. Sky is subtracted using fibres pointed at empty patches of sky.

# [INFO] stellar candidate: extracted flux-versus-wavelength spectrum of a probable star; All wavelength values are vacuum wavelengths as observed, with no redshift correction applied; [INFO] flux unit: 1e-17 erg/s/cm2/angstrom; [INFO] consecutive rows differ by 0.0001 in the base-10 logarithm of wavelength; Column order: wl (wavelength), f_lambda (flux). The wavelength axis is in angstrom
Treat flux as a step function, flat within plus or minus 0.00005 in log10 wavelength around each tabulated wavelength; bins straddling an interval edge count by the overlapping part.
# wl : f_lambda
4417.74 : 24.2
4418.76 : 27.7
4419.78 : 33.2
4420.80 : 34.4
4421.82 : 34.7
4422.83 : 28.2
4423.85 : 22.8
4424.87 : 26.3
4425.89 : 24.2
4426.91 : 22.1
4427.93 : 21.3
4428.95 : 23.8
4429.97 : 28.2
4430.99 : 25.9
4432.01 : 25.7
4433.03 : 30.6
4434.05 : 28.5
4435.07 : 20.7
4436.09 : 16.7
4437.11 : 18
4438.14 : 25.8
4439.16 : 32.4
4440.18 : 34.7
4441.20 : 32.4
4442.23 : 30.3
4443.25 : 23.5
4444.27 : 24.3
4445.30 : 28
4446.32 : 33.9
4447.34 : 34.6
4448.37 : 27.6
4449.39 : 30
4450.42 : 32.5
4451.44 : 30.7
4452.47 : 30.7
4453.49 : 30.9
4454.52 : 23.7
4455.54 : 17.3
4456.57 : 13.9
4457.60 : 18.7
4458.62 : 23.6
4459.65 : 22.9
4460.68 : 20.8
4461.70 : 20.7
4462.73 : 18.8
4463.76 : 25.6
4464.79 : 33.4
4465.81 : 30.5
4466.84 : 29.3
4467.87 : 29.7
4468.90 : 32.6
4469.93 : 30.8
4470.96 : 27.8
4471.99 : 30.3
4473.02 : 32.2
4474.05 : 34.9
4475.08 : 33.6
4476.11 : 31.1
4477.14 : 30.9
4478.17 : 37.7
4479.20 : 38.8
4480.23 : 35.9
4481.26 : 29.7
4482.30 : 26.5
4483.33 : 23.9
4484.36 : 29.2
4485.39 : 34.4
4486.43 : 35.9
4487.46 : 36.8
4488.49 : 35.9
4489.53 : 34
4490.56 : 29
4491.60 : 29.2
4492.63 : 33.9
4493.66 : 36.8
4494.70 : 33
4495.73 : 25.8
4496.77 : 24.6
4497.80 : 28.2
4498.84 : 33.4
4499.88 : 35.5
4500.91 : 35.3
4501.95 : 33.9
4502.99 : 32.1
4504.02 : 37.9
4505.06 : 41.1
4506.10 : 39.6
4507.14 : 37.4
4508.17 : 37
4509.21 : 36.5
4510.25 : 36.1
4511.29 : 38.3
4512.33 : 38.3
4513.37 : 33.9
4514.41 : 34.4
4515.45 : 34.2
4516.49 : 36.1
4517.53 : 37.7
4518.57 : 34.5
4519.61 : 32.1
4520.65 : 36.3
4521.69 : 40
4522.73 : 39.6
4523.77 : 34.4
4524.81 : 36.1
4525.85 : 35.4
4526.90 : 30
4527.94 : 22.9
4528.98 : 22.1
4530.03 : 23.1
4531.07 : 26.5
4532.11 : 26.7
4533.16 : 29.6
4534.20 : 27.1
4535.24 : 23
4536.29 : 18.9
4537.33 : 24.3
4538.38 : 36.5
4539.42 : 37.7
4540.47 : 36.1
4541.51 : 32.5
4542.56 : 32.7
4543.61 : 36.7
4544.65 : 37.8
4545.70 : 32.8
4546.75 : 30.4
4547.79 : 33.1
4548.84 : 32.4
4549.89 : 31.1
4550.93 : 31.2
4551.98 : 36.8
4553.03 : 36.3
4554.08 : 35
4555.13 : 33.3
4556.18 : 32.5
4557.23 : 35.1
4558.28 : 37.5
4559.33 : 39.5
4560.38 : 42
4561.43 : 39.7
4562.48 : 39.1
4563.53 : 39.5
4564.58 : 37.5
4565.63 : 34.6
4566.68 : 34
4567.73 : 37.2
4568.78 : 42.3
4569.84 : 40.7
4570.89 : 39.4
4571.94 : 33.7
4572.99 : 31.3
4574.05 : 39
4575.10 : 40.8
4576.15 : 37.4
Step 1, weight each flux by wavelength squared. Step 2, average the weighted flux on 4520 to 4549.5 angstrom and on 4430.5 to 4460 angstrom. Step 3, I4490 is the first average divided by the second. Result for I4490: 1.2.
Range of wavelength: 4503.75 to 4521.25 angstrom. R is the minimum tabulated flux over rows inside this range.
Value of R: 32.1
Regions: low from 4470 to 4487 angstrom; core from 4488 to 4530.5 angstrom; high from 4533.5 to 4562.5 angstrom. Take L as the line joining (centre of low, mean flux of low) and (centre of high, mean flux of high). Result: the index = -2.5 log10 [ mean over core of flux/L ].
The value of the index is -0.04 mag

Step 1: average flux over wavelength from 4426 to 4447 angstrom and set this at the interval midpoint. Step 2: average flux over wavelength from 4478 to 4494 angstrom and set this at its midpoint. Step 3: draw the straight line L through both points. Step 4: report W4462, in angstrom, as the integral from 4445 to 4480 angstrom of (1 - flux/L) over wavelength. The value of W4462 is 1.46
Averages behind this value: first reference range 26.4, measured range 28.6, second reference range 32.8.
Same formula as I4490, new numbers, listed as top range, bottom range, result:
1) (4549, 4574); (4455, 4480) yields 1.36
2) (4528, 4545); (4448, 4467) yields 1.20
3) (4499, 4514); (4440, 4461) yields 1.40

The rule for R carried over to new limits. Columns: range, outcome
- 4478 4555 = 18.9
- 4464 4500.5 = 23.9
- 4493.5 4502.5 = 24.6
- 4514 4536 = 22.1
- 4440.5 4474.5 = 13.9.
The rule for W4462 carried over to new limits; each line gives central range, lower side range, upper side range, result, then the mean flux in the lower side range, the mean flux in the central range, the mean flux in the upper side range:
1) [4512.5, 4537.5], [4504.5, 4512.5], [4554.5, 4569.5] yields 4.5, 38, 31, 37.4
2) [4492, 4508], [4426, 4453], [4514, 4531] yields -1.3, 27.4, 34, 32.9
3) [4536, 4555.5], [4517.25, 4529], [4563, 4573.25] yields 1.3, 33.8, 33.1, 37.2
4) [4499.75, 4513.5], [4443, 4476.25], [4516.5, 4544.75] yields -3.0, 27.5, 36.7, 31.5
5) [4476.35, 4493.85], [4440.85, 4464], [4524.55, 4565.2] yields -2.8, 25.8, 32.8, 32.6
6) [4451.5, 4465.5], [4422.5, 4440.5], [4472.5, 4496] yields 2.6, 25.2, 23.5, 32.6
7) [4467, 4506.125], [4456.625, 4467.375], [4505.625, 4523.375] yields -3.8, 24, 32.6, 36.6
